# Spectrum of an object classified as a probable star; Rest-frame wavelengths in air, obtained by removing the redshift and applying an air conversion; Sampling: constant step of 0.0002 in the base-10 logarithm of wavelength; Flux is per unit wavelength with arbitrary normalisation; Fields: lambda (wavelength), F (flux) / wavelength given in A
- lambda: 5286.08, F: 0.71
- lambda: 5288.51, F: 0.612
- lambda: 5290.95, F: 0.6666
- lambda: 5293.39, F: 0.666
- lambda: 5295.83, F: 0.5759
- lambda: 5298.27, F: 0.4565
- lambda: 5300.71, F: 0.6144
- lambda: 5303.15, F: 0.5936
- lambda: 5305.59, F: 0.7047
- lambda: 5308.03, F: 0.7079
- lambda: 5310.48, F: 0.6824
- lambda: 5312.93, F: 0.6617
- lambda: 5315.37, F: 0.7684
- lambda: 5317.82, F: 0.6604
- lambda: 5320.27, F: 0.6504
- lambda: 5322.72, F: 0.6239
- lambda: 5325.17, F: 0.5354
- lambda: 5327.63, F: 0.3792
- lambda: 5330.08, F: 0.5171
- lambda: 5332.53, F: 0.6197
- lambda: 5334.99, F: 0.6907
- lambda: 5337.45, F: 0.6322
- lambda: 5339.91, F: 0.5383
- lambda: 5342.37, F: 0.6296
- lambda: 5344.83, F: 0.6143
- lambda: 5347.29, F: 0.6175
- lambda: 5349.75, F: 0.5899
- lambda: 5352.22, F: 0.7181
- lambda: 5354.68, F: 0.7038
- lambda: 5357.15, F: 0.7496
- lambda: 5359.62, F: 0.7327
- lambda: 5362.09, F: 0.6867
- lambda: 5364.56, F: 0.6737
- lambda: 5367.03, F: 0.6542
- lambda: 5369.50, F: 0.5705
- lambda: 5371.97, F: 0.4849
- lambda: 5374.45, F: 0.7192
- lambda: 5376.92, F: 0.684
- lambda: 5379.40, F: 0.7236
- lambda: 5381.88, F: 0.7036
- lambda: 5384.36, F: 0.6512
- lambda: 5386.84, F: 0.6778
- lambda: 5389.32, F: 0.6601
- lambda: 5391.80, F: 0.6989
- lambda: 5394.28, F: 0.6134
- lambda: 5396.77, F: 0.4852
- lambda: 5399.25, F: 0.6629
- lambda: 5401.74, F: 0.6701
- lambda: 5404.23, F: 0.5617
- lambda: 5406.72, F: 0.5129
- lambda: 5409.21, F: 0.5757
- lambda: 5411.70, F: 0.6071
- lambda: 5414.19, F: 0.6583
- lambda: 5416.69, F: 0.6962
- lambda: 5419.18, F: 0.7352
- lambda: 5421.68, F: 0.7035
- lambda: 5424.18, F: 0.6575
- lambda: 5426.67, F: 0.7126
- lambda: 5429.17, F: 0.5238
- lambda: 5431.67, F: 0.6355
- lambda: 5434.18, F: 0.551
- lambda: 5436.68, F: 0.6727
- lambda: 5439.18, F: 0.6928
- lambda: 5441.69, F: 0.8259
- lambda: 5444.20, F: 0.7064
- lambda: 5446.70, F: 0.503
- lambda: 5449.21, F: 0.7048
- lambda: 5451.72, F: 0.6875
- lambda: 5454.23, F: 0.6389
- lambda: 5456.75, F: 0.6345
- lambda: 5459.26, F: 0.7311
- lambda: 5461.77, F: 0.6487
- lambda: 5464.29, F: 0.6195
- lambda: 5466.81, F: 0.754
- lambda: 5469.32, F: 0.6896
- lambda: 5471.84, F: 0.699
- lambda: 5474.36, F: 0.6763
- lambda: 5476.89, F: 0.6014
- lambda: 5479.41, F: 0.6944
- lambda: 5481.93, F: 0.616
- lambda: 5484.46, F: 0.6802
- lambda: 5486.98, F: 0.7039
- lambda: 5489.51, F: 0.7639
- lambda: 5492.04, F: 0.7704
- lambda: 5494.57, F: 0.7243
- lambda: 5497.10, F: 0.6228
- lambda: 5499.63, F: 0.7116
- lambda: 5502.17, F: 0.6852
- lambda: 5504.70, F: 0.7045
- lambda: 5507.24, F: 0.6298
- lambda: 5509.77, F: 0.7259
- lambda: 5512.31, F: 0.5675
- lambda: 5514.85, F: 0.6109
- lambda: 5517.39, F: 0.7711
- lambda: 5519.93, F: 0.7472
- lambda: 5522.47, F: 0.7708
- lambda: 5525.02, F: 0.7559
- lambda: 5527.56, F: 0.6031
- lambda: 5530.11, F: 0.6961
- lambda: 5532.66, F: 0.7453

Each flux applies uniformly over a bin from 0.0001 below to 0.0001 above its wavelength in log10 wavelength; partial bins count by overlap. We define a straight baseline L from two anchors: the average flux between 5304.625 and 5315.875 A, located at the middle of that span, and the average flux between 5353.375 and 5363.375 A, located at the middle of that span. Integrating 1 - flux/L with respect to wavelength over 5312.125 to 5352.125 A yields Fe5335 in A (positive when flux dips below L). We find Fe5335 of 5.5 A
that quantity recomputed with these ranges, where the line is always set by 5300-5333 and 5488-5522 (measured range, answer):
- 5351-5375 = -1.0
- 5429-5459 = 0.8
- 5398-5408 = 0.8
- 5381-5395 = -0.4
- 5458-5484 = 0.4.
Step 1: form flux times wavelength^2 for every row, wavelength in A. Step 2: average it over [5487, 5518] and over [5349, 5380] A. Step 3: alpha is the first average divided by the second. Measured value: 1.08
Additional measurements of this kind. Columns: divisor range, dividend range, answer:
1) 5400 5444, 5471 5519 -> 1.08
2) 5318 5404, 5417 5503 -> 1.11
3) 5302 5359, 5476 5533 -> 1.16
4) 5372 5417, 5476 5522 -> 1.12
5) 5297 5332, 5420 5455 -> 1.13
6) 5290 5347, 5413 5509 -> 1.16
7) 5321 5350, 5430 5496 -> 1.22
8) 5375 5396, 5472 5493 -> 1.06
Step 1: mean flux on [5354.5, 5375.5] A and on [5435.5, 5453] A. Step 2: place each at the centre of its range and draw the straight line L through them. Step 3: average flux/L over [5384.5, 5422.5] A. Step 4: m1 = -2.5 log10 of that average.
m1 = 0.064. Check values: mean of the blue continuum 0.661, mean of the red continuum 0.685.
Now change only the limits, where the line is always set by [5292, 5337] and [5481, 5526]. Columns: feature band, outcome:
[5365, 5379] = 0.02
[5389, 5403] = 0.04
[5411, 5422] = -0.03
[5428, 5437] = 0.14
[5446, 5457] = 0.06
